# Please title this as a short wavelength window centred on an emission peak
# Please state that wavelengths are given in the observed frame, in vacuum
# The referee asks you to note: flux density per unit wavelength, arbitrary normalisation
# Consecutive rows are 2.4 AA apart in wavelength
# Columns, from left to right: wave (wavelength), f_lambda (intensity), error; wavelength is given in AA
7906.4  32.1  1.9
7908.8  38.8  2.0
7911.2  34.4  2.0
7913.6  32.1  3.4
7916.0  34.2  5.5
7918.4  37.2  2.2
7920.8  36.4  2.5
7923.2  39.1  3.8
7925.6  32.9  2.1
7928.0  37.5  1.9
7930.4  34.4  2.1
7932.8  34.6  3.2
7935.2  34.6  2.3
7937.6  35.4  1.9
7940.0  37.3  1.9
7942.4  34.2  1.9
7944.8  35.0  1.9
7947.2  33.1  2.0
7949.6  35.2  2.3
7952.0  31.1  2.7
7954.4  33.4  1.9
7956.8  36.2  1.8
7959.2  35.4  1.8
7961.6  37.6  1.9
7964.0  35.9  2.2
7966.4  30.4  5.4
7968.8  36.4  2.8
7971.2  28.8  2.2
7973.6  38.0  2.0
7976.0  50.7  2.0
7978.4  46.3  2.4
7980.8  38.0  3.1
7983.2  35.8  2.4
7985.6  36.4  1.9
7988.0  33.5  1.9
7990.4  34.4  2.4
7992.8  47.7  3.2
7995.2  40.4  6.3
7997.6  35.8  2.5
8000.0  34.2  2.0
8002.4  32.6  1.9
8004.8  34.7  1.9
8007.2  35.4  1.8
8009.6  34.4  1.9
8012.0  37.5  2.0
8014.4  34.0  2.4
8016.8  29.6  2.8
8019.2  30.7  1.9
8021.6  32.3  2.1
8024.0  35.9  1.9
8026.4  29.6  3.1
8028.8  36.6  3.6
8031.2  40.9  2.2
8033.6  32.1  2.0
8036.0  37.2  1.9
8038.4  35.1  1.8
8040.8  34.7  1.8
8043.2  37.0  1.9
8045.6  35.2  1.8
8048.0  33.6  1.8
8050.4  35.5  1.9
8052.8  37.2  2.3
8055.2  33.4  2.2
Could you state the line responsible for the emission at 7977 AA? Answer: [S II]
